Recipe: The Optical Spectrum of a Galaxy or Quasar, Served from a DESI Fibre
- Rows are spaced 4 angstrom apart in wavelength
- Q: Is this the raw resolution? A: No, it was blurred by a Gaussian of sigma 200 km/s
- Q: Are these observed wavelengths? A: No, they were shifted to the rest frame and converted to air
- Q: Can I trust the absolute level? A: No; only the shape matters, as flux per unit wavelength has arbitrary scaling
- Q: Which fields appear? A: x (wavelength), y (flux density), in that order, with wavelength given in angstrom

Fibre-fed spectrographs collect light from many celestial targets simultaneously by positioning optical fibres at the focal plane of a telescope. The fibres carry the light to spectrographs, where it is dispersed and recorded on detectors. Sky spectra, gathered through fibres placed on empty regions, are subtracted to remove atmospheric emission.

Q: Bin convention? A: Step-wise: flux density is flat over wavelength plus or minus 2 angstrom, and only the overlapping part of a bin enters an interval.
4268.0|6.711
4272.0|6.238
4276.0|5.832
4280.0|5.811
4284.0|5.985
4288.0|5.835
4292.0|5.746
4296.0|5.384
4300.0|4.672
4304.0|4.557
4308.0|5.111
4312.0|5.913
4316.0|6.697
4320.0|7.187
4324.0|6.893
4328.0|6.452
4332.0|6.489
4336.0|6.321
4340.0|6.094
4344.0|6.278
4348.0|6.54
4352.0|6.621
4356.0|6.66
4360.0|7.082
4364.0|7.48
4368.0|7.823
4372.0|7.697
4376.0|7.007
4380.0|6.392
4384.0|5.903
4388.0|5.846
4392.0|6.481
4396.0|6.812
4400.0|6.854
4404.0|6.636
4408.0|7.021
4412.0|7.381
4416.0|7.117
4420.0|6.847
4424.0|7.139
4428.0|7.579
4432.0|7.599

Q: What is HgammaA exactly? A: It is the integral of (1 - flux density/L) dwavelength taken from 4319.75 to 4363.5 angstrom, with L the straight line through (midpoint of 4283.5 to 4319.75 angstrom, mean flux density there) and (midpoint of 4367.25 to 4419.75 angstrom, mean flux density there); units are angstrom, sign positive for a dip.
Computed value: -3.4 angstrom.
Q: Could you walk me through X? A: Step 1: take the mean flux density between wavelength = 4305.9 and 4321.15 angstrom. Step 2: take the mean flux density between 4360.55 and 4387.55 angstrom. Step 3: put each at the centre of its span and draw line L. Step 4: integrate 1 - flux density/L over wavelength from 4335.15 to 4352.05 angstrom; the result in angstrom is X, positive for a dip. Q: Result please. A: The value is 0.6 angstrom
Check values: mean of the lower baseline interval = 6.16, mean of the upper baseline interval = 6.98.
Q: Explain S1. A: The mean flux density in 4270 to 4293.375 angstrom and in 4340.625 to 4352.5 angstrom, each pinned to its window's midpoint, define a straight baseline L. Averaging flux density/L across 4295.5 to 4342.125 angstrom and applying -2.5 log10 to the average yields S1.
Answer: 0.04 mag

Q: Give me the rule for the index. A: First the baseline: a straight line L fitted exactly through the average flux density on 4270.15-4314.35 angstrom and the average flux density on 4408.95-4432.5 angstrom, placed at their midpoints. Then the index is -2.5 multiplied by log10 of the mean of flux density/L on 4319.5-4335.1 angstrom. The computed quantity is -0.11 mag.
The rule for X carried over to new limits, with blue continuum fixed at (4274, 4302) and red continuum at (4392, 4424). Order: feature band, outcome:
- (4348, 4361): -0.78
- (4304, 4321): -0.25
